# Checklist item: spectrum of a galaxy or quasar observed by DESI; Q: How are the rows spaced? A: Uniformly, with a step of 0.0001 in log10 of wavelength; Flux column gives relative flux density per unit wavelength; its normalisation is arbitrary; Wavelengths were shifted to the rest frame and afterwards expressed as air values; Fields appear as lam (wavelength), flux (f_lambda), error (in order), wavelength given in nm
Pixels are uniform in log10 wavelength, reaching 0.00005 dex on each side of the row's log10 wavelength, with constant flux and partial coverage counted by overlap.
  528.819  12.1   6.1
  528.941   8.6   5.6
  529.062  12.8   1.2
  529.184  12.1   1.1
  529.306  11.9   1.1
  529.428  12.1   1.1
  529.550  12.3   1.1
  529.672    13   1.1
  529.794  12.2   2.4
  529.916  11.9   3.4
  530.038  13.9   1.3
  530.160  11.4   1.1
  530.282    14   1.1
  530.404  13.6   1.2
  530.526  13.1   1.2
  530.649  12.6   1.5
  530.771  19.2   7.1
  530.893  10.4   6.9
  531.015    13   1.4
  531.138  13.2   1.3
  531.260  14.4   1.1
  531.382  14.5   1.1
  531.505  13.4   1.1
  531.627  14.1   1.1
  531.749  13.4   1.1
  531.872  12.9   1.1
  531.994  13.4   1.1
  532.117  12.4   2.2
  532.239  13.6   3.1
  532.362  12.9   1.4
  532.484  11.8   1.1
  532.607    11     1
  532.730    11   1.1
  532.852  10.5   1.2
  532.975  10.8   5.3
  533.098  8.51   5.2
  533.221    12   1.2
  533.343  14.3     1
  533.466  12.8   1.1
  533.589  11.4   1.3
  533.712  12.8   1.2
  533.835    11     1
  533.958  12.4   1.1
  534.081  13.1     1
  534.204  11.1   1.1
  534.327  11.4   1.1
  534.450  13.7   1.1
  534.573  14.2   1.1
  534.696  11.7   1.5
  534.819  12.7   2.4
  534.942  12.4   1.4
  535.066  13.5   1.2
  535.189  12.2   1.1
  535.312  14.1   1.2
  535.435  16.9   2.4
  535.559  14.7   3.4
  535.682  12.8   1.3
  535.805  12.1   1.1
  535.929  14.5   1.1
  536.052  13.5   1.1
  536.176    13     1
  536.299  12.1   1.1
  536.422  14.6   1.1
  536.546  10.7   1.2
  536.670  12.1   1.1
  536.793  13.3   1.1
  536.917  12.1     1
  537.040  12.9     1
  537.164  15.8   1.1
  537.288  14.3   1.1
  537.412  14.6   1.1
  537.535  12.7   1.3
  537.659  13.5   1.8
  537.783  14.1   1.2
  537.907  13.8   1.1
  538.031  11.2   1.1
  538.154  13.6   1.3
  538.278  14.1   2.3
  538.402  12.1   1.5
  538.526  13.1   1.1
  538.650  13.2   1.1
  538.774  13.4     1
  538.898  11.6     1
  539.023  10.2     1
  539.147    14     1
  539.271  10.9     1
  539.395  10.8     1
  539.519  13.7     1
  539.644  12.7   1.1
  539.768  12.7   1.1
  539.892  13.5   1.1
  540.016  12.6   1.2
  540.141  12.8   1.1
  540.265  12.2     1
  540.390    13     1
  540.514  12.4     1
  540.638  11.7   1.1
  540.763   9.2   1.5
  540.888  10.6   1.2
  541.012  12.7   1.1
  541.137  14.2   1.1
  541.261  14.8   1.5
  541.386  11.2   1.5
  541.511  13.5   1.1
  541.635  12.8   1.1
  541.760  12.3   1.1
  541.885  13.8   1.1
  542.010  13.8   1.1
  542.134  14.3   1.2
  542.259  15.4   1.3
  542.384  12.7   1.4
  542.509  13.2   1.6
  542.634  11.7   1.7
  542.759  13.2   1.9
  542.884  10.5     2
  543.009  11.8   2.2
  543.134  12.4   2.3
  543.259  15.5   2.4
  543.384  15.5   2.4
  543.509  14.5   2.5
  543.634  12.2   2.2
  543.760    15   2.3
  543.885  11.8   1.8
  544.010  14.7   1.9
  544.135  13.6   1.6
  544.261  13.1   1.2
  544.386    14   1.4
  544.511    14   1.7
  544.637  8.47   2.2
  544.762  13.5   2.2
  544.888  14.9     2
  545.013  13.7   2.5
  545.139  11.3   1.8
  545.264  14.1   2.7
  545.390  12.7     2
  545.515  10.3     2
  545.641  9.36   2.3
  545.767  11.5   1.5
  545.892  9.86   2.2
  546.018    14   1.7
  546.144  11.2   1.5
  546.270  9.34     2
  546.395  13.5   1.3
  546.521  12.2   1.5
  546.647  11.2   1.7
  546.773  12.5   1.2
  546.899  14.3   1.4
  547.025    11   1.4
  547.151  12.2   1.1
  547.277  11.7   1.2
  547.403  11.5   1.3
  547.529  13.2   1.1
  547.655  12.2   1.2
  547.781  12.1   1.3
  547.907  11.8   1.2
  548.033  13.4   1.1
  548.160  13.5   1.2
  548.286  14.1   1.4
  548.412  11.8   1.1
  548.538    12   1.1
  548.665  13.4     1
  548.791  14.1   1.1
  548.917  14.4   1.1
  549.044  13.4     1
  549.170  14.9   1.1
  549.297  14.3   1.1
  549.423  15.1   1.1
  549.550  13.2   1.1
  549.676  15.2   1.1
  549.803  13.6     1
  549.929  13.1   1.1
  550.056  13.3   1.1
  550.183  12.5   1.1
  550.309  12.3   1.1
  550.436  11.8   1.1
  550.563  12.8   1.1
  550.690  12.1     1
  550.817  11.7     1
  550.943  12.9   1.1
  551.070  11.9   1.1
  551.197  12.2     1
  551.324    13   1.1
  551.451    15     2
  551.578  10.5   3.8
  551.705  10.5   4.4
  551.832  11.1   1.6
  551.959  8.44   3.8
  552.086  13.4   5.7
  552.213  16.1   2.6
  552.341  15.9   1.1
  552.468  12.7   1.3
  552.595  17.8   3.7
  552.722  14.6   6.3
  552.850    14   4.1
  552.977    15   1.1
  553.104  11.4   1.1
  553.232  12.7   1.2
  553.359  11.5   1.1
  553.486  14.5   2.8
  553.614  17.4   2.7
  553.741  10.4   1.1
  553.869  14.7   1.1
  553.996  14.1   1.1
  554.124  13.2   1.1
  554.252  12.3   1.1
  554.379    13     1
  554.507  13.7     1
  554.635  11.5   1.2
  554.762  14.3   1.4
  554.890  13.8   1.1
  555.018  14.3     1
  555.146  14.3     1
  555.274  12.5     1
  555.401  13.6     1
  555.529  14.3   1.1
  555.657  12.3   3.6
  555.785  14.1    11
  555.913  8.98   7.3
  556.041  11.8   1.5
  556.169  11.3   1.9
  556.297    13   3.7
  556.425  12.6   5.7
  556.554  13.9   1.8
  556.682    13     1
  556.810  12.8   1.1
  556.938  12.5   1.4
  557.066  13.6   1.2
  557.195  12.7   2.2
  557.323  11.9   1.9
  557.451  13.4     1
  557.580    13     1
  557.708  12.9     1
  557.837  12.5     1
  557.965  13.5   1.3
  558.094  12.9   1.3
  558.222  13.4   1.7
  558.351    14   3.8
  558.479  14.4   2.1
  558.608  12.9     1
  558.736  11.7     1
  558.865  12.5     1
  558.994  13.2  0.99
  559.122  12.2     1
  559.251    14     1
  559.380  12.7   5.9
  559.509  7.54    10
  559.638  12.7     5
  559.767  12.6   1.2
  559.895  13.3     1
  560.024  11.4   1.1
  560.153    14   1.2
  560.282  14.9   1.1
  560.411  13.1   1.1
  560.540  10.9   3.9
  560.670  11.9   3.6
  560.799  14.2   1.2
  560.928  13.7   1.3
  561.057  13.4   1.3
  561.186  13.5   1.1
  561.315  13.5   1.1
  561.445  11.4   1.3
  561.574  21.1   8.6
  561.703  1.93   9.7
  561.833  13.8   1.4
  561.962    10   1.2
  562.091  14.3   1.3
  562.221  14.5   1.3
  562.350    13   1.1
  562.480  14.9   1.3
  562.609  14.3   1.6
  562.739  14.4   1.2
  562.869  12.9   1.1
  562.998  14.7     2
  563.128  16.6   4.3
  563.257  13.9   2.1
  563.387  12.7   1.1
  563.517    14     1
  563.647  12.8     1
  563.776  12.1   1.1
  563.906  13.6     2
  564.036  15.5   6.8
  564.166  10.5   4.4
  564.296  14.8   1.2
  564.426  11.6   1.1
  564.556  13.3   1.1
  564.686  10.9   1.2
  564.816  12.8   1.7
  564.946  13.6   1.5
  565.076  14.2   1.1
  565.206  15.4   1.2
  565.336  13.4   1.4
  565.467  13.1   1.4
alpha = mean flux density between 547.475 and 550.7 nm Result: 13.2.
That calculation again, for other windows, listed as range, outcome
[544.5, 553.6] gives 12.8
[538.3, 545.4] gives 12.9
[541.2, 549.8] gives 12.9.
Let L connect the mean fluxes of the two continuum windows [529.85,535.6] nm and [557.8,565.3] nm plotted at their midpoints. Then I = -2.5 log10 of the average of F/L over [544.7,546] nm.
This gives 0.066 mag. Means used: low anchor 12.8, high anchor 13.1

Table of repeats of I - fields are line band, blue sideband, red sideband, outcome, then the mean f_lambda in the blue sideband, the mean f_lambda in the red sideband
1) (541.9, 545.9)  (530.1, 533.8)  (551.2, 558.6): 0.00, 12.7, 13.1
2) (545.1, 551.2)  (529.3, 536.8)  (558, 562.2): 0.02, 12.8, 12.7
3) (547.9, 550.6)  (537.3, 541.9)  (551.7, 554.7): -0.02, 12.7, 13.4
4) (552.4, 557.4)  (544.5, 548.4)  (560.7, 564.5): -0.04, 12.2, 13.4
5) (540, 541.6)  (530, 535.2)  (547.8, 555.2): 0.05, 12.7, 13.3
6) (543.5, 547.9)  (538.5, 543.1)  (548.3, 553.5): 0.04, 12.6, 13.2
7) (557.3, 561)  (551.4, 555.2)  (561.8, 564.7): 0.05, 13.4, 13.5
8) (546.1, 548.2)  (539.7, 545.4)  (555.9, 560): 0.06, 13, 12.6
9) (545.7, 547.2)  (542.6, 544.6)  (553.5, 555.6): 0.13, 13.3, 13.6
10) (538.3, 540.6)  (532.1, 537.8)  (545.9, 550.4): 0.02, 12.8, 12.9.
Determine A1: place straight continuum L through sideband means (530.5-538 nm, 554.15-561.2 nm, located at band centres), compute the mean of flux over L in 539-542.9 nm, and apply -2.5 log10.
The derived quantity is 0.02 mag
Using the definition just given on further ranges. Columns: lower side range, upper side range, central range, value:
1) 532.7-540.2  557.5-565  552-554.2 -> -0.09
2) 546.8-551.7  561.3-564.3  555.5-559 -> 0.03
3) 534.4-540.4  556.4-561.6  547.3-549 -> 0.01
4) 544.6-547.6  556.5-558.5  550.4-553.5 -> -0.03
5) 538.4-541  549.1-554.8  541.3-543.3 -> -0.05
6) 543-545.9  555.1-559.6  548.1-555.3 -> -0.04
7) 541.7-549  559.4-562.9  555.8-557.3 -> 0.03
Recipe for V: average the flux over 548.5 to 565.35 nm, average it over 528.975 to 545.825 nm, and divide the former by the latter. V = 1.02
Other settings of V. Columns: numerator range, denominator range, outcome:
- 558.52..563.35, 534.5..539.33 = 0.99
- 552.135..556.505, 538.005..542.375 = 1.06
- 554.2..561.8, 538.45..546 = 1.01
